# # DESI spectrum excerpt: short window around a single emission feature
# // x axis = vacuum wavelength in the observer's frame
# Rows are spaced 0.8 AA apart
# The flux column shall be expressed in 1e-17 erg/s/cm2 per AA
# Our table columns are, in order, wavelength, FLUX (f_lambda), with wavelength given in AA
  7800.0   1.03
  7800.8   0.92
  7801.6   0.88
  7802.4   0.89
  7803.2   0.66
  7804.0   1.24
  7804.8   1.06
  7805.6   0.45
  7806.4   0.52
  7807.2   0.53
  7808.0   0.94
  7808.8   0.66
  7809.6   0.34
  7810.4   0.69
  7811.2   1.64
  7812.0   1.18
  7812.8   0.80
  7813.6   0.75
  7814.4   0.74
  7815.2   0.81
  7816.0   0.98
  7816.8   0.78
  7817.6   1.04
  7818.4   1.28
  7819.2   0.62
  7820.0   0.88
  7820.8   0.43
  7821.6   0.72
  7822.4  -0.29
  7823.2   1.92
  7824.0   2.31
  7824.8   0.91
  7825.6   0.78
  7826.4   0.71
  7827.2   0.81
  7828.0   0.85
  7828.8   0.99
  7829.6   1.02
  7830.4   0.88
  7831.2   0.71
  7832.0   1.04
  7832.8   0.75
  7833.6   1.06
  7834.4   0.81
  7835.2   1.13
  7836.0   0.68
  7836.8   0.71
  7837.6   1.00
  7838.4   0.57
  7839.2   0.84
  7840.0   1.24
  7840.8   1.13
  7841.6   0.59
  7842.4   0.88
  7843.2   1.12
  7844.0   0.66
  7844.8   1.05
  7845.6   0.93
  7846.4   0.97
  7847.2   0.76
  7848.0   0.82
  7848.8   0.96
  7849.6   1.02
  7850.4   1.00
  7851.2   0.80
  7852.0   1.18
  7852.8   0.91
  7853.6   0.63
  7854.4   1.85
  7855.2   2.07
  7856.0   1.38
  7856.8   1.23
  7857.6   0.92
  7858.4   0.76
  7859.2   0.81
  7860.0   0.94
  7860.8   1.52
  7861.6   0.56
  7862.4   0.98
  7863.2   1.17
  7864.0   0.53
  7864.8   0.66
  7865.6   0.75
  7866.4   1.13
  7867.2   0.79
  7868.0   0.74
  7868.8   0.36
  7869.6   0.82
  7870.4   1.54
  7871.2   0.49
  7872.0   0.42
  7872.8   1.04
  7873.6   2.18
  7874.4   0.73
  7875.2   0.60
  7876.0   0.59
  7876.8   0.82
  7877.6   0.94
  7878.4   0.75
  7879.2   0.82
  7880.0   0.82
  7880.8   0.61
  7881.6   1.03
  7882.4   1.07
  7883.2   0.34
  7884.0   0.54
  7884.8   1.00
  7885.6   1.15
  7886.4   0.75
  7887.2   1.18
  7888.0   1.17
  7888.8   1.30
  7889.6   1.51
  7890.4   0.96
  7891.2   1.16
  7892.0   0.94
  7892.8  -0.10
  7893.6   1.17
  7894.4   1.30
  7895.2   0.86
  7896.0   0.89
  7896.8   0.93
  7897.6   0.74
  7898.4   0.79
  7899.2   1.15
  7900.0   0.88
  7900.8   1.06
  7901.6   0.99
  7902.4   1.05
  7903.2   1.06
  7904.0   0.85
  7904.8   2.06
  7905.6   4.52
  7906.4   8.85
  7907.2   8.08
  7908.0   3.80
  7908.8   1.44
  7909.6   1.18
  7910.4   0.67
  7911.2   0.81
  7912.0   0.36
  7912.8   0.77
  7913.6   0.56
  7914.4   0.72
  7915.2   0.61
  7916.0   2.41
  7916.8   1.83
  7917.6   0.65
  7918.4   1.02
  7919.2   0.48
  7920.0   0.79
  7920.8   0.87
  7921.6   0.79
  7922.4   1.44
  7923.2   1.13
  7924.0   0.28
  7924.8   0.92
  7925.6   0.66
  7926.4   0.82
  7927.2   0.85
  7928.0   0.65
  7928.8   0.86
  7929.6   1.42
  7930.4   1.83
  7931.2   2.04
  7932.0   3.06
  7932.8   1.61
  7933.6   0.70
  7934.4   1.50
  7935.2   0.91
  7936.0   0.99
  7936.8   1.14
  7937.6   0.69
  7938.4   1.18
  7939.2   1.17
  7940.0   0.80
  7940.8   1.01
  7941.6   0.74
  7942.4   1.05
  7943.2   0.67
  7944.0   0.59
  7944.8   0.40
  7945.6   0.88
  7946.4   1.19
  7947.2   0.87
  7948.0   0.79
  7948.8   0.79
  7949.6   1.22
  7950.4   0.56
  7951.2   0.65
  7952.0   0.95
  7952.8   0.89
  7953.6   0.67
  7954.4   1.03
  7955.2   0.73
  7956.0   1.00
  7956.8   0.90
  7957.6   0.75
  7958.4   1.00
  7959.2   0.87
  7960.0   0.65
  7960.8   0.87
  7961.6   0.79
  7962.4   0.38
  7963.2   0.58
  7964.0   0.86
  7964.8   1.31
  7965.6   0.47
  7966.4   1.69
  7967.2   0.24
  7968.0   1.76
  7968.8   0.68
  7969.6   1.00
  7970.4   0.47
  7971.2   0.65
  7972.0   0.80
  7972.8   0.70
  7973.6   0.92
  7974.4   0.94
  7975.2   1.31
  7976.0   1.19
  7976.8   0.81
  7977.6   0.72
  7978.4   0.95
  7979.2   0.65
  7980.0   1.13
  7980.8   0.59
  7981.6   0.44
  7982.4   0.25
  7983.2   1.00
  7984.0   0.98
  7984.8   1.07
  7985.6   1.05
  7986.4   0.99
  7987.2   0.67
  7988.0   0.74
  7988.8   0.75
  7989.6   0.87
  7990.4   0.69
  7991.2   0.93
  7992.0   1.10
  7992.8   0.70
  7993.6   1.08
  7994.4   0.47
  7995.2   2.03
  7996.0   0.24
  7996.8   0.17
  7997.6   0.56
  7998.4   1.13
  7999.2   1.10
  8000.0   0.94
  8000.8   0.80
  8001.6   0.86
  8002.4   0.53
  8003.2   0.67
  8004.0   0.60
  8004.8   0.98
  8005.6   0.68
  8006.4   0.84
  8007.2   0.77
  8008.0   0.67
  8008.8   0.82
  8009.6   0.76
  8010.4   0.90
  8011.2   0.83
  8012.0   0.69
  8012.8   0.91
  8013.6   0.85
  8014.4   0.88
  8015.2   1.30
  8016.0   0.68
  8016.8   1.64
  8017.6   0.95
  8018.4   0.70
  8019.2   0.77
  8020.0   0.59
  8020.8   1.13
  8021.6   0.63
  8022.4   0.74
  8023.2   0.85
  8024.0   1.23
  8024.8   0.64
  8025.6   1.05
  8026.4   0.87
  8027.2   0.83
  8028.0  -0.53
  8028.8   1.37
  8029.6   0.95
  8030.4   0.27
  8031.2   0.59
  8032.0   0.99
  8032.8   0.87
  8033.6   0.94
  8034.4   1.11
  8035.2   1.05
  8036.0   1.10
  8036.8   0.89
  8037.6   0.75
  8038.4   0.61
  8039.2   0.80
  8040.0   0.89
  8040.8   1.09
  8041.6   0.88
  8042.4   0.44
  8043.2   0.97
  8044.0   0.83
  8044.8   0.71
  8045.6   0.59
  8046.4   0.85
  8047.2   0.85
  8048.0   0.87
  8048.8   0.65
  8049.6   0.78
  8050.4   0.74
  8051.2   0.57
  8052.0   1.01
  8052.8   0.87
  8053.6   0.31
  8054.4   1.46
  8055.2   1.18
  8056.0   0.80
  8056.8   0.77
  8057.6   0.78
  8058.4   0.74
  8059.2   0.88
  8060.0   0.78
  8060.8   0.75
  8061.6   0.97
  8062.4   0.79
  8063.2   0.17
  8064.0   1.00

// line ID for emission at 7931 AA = [N II]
